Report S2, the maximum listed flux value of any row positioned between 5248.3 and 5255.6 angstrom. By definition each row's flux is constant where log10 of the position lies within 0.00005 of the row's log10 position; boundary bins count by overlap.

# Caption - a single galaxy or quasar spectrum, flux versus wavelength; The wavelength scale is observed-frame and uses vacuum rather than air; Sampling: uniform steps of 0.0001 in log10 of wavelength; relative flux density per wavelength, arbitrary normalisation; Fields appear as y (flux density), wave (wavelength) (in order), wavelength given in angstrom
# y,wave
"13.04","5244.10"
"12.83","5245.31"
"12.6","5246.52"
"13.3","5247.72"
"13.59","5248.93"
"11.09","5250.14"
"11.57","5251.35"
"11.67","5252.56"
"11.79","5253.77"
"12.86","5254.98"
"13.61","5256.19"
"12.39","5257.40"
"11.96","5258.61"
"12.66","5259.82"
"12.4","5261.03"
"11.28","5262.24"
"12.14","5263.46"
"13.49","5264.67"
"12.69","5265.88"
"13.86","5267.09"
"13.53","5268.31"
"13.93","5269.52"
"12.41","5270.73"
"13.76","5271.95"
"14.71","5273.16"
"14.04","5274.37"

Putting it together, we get 13.59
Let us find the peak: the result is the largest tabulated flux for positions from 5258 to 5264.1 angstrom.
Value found 12.66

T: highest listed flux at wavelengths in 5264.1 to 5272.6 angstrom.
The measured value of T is 13.93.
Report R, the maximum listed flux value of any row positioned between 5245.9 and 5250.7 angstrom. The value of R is 13.59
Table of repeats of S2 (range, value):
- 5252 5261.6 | 13.61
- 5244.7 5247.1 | 12.83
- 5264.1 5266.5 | 13.49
